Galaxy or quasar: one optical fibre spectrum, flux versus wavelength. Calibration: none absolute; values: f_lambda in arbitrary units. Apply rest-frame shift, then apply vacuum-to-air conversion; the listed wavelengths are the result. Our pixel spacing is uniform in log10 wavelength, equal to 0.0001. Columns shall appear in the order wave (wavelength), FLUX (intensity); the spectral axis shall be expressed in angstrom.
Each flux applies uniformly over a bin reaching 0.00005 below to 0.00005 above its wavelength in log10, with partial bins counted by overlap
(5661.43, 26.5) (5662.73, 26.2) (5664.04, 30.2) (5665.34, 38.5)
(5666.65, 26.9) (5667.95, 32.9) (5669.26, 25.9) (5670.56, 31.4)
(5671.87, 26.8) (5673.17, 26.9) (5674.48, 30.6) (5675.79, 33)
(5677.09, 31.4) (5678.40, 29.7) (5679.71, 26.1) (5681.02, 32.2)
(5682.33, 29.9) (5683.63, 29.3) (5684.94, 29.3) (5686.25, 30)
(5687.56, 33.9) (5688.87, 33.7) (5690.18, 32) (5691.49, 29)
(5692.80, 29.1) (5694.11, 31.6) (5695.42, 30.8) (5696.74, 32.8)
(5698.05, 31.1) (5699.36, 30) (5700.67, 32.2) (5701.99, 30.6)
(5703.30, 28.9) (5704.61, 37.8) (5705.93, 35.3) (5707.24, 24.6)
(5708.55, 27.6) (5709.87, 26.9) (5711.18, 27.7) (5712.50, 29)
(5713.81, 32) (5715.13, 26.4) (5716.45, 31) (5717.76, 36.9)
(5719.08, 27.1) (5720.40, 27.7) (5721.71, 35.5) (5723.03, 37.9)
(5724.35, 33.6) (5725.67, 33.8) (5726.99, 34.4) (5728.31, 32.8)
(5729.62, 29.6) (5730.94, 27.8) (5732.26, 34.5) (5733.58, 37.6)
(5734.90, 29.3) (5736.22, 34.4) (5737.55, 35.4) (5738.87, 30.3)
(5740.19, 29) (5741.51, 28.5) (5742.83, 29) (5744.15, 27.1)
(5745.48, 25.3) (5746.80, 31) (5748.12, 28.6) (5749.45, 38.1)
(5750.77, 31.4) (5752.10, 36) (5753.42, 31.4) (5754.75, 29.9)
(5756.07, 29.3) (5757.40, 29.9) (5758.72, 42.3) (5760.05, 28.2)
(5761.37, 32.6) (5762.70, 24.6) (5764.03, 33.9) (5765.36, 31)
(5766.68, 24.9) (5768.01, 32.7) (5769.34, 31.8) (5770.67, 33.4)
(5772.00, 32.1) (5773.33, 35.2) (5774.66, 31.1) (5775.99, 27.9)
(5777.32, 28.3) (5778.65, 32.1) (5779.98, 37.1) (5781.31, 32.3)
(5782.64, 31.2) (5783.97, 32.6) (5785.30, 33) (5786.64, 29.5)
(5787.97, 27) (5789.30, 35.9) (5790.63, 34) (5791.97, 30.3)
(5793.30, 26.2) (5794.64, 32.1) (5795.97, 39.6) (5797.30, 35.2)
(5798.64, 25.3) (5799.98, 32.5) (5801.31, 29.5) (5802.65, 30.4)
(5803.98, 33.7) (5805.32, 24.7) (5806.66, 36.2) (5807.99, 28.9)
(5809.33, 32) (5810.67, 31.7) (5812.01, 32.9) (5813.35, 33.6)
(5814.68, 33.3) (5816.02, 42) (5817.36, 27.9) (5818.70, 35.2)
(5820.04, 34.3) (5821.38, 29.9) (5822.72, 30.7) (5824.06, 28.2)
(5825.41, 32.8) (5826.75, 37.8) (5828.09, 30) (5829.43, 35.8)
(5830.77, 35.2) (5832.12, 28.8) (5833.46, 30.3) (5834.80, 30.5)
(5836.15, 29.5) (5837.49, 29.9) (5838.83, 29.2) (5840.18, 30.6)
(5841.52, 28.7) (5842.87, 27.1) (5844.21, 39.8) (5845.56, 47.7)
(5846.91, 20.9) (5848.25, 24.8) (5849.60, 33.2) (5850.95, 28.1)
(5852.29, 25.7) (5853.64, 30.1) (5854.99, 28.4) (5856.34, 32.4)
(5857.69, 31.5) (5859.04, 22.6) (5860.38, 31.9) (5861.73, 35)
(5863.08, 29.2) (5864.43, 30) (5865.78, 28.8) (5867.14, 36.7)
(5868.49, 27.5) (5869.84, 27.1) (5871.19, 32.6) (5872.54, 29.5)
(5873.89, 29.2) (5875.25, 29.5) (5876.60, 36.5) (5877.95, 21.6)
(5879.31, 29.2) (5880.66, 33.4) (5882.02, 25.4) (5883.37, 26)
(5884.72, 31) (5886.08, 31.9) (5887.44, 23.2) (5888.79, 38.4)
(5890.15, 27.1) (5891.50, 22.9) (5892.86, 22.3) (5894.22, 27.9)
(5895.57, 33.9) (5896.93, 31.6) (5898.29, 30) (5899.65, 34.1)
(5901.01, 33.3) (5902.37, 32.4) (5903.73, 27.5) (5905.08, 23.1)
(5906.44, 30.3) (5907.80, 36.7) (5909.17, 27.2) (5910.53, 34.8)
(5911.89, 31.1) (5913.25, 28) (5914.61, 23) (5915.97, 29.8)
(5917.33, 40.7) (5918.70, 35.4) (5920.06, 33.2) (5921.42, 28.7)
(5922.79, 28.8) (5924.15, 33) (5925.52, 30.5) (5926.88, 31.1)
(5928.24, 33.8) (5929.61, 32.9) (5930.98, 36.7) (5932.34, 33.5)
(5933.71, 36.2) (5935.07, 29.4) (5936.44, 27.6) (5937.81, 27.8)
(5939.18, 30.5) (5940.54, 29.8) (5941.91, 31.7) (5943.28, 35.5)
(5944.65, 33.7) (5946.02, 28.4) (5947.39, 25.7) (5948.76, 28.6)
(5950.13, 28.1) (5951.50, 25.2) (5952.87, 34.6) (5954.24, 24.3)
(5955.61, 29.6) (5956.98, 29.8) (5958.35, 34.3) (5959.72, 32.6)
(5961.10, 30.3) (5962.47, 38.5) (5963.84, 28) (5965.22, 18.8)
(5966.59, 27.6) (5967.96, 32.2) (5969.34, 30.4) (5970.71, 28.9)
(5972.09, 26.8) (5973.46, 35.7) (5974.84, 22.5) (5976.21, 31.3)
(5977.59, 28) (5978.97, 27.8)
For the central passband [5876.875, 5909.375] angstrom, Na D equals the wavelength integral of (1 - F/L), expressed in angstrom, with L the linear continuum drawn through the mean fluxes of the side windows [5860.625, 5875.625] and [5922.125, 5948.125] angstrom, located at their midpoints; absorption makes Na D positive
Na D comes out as 1.62 angstrom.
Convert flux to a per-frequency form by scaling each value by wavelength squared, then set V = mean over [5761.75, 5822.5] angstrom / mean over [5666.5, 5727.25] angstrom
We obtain 1.1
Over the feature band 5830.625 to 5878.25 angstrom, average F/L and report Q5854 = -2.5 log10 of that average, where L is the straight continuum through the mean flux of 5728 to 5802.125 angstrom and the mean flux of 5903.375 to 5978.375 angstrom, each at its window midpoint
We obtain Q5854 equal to 0.02 mag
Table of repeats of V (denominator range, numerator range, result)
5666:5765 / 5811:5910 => 1.04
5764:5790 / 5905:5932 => 1.05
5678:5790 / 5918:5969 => 1.06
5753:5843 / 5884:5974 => 1.01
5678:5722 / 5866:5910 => 1.04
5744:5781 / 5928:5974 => 1.03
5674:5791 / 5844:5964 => 1.03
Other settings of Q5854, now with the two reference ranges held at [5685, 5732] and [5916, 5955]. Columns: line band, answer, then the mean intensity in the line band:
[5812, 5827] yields -0.06 mag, 33.1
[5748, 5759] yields -0.06 mag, 32.9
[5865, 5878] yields 0.03 mag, 30.3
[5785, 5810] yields 0.00 mag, 31.3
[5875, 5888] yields 0.09 mag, 28.8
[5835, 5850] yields 0.01 mag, 31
